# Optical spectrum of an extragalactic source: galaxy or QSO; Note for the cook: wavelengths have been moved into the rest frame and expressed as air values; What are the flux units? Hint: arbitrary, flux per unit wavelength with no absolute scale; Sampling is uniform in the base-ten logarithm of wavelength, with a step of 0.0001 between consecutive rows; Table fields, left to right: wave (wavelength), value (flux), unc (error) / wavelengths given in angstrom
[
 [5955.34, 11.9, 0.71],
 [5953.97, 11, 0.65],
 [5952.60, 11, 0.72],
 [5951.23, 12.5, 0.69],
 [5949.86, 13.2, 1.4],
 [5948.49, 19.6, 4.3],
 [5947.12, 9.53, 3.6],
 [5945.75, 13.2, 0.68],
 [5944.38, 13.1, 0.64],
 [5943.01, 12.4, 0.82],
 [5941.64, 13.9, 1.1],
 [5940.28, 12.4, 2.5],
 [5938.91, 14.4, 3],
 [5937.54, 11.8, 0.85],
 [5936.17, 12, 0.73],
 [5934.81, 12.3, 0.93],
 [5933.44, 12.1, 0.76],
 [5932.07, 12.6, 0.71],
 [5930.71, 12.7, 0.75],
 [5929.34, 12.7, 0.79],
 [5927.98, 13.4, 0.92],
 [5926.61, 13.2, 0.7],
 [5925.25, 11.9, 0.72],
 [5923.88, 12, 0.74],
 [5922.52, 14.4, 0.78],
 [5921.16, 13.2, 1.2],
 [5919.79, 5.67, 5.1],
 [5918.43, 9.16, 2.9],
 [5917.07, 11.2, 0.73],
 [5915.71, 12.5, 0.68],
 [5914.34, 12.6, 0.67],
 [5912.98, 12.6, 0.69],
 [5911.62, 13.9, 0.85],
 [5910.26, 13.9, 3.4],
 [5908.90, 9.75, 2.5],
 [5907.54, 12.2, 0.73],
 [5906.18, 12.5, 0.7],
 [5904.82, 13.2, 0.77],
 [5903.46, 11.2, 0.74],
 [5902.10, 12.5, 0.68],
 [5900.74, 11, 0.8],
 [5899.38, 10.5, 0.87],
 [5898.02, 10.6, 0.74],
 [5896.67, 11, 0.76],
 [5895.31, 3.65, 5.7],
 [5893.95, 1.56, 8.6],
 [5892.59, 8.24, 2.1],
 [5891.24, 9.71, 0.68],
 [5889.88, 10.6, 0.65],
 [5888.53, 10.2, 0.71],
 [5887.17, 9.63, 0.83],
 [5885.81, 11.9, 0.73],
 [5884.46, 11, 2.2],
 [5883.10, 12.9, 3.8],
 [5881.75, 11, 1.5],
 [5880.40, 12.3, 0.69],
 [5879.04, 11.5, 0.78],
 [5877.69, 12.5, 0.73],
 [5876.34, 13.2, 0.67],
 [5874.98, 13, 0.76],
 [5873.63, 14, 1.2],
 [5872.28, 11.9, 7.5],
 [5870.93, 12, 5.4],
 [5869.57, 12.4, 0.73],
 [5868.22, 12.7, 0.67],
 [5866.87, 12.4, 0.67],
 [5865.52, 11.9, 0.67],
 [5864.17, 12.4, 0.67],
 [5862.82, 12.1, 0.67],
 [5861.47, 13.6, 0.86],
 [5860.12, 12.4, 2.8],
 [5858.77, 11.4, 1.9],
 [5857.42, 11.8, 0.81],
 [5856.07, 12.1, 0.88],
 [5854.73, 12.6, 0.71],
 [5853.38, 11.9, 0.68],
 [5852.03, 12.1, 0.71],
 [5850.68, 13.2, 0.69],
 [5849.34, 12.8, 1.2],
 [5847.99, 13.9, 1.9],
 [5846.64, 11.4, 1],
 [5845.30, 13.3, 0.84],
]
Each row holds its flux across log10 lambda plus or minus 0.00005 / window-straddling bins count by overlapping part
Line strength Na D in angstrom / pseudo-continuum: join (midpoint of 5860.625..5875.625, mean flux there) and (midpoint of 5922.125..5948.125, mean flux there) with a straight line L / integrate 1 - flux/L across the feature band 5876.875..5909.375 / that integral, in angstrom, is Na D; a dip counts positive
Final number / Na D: 5.5 angstrom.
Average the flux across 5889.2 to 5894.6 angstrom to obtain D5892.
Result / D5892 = 7.57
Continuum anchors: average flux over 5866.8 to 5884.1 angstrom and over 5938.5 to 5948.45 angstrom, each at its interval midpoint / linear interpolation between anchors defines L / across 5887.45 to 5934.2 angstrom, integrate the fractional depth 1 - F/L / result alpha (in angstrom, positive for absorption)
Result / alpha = 6.13 angstrom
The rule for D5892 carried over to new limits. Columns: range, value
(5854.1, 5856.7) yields 12.4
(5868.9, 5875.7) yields 12.6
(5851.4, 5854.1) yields 12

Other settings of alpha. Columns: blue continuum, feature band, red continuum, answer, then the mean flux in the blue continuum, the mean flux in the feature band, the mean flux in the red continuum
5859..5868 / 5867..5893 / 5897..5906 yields 0.8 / 12.4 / 11.7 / 11.5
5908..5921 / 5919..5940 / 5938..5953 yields 0.0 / 11.3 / 12.3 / 13.2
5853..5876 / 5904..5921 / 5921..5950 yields 1.5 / 12.4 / 11.6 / 13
